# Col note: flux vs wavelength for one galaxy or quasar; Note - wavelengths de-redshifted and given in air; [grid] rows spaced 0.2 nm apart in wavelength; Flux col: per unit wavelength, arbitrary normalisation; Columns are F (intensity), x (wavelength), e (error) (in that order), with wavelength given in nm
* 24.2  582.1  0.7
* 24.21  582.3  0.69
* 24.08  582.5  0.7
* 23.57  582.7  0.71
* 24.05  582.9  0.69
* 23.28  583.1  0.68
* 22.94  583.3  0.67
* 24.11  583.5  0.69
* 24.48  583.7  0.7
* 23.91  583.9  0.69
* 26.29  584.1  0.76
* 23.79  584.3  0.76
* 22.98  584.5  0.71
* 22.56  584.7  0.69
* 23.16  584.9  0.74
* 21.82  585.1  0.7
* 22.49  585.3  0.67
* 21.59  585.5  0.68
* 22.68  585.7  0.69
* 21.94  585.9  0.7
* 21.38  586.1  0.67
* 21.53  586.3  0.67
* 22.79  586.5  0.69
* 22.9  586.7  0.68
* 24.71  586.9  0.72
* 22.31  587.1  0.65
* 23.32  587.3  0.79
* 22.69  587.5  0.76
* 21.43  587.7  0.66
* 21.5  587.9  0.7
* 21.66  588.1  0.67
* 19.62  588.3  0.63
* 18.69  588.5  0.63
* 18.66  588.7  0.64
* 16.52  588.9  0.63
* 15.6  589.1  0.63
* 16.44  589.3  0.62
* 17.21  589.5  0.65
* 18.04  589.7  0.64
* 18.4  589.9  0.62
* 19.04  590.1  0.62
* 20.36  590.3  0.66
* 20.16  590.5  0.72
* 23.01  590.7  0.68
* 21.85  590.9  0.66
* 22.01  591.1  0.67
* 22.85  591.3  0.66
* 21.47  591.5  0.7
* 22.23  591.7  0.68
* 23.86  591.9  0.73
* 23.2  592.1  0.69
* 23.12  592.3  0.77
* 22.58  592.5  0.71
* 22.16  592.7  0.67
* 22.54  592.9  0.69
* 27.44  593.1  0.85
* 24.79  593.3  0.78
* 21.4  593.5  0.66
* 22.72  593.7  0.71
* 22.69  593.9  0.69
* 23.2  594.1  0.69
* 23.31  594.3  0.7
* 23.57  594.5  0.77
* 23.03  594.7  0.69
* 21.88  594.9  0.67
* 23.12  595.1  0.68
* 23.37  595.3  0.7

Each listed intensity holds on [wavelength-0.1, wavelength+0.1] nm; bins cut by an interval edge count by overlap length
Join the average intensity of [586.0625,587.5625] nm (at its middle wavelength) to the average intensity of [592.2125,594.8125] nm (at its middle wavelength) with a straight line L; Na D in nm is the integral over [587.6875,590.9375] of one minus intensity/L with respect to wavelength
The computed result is 0.53 nm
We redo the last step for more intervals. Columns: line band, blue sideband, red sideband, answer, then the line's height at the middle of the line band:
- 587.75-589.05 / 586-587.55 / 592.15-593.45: 0.20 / 23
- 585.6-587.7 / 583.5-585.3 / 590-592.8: 0.05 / 23.1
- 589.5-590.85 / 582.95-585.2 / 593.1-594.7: 0.21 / 23.4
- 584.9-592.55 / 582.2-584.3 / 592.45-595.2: 0.81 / 23.6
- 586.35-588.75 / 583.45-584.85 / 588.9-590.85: -0.10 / 20.8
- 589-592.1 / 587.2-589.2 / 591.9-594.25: 0.19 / 21.6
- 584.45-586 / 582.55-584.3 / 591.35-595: 0.10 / 23.9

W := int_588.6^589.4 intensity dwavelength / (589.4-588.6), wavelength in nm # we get 16.8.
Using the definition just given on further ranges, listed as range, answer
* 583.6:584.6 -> 24.3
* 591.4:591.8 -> 21.9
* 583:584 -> 23.7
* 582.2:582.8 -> 24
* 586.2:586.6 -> 22.2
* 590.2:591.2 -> 21.5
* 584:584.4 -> 25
